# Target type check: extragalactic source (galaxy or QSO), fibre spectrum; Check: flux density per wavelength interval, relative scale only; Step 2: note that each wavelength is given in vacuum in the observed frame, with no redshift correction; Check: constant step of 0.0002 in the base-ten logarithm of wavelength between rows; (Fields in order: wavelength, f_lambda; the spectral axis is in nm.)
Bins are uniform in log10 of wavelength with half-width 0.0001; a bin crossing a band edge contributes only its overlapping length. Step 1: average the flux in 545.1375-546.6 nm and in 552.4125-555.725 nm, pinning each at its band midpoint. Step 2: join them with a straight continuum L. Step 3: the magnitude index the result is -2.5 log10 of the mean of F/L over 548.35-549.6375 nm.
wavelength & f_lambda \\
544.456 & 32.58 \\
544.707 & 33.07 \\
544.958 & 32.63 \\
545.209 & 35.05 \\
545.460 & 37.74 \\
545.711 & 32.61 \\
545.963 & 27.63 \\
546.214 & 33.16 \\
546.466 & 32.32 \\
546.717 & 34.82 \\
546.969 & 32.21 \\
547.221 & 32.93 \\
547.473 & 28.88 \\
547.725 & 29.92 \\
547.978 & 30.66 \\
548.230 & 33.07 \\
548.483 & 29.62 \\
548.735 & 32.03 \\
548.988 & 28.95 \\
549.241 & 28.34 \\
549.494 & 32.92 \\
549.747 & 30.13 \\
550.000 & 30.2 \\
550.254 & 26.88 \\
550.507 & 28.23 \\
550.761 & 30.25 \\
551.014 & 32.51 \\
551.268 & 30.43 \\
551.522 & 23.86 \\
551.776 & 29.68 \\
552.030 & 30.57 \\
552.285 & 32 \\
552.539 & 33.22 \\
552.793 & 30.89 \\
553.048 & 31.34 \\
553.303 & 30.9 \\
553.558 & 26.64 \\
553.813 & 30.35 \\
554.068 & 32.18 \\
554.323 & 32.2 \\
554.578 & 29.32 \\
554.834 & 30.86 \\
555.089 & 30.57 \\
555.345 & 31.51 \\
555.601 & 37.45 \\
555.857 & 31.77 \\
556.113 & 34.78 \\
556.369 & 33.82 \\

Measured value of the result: 0.07 mag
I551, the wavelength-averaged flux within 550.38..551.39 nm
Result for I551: 30.4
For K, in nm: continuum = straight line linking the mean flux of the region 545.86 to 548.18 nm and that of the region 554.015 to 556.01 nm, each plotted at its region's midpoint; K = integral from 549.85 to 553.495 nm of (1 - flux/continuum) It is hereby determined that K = 0.20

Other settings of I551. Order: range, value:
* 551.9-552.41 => 31.2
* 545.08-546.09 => 33.3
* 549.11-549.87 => 30.5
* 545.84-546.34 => 30.4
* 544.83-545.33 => 33.8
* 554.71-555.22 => 30.7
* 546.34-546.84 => 33.6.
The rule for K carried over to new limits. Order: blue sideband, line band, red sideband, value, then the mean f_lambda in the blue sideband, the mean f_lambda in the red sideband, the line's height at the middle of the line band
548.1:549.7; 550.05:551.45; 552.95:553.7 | 0.037 nm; 30.8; 29.6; 30.3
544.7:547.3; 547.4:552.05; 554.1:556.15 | 0.412 nm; 33.1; 32.2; 32.7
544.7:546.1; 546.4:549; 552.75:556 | 0.093 nm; 33.1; 31.2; 32.6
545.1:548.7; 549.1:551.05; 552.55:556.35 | 0.130 nm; 32.2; 31.6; 31.9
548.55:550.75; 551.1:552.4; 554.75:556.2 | 0.062 nm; 29.7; 32.8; 30.9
